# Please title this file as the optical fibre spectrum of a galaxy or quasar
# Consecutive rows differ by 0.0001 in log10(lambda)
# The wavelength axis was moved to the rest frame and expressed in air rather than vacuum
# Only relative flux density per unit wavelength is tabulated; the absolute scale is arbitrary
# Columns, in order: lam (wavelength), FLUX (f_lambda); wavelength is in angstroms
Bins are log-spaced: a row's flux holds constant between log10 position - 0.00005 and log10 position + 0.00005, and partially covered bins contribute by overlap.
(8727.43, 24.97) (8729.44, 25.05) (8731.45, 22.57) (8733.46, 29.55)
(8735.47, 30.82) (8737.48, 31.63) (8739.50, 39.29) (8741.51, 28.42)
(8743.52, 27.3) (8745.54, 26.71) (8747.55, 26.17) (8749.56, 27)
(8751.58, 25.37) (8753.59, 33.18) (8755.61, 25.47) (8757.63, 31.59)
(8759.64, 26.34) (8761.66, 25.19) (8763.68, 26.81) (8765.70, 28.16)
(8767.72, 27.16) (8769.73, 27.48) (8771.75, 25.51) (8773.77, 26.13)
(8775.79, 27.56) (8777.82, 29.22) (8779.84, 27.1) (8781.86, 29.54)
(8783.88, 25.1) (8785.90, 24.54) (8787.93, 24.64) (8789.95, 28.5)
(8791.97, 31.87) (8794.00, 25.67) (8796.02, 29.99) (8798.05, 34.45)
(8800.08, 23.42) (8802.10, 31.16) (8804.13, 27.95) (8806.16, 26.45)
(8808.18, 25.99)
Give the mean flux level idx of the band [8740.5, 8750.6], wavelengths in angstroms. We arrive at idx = 27.1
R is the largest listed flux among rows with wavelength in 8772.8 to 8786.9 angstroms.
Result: 29.54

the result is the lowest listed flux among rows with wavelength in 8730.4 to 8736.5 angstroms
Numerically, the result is 22.57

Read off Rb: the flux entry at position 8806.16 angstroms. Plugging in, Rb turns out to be 26.45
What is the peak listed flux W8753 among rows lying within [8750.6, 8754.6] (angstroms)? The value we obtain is 33.18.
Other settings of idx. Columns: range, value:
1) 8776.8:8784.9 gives 27.7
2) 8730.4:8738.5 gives 28.6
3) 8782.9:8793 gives 26.9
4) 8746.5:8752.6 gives 26.2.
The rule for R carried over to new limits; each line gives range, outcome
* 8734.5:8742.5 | 39.29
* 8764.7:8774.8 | 28.16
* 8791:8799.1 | 34.45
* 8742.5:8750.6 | 27.3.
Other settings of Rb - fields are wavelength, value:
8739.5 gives 39.29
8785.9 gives 24.54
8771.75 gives 25.51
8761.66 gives 25.19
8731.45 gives 22.57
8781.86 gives 29.54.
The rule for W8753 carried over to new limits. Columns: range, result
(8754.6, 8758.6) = 31.59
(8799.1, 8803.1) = 31.16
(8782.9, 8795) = 31.87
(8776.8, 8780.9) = 29.22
